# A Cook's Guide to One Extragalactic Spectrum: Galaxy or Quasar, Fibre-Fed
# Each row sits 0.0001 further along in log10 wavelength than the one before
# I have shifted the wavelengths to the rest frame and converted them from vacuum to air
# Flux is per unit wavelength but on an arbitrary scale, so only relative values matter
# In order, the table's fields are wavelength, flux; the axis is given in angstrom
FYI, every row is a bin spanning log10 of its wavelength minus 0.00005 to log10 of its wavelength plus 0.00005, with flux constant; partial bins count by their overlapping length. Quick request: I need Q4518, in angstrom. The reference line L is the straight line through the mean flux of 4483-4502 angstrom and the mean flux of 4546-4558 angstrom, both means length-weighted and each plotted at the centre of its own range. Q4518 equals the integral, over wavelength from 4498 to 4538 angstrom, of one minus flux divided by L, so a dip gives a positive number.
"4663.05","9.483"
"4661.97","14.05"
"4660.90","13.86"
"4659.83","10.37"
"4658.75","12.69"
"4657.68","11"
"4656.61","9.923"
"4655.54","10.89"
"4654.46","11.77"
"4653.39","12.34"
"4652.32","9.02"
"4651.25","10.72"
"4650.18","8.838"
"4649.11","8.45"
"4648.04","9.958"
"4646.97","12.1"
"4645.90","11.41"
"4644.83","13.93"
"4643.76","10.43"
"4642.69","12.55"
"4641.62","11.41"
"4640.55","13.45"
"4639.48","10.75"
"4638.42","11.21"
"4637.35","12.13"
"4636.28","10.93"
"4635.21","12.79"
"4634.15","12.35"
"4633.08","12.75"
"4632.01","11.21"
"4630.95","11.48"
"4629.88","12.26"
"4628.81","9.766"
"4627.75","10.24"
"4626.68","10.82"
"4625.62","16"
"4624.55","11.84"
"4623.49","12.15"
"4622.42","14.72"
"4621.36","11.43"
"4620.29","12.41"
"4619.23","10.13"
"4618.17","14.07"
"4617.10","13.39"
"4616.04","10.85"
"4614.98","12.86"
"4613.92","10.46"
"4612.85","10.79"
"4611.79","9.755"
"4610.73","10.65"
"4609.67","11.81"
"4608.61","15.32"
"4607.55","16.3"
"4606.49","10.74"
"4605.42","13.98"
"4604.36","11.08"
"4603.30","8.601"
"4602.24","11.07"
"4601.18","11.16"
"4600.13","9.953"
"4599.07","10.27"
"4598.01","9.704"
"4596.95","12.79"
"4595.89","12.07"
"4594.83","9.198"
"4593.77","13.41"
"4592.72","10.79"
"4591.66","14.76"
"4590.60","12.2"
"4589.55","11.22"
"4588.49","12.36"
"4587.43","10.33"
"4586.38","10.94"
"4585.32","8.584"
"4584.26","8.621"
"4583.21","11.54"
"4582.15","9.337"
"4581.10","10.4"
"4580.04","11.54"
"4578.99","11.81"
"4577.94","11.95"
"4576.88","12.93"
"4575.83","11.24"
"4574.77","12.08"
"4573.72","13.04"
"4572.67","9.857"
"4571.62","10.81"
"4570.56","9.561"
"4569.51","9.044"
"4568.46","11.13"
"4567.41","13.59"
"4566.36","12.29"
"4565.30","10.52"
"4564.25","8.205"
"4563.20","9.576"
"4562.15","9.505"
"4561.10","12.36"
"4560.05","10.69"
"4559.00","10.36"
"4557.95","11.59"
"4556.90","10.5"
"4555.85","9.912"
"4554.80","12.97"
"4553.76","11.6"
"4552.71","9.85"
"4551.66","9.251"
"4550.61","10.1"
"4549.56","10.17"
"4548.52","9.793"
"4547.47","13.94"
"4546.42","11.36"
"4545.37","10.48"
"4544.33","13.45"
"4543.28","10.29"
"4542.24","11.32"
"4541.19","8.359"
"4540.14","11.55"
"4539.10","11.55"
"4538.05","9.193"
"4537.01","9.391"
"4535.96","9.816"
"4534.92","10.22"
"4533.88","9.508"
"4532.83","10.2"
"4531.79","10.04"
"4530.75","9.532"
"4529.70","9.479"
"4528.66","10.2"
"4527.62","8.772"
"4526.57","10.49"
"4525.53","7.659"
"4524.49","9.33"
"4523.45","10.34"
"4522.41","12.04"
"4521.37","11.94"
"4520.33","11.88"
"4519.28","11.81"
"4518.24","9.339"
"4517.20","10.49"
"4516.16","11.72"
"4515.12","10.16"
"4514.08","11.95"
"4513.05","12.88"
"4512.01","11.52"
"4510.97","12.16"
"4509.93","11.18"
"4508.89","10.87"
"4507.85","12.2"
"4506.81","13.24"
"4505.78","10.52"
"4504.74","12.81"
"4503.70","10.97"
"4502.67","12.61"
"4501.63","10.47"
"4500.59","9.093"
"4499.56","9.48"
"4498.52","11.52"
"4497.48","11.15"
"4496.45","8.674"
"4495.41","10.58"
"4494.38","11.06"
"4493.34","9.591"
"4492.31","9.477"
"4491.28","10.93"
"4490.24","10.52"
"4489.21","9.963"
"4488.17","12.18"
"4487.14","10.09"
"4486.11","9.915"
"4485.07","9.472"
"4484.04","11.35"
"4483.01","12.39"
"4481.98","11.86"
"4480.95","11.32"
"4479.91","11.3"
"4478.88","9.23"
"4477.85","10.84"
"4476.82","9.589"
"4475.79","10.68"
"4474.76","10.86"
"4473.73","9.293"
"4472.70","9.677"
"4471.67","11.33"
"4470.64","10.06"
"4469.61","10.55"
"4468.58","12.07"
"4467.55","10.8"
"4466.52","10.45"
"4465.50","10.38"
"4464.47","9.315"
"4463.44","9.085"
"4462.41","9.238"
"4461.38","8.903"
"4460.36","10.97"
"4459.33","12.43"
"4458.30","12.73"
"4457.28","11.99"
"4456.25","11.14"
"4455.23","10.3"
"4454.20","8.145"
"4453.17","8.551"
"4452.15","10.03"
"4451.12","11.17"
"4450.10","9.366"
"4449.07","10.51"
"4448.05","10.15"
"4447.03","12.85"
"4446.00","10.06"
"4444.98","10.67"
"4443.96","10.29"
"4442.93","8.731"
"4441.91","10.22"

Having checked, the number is -0.5 angstrom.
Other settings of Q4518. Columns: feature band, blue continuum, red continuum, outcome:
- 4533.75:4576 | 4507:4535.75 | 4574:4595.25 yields 1.0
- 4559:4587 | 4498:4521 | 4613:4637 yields 2.1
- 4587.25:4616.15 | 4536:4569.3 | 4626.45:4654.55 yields -1.4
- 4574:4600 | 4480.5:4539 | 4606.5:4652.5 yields 0.3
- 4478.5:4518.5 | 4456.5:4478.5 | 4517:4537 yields -2.4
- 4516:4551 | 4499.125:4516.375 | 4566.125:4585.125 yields 2.6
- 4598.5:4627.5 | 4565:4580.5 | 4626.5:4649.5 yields -1.1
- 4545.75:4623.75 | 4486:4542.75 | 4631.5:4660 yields -2.0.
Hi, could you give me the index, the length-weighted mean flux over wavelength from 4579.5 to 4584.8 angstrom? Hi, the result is 10.3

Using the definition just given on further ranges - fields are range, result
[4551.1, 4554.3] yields 10.3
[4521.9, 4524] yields 11.2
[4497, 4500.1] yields 10.7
